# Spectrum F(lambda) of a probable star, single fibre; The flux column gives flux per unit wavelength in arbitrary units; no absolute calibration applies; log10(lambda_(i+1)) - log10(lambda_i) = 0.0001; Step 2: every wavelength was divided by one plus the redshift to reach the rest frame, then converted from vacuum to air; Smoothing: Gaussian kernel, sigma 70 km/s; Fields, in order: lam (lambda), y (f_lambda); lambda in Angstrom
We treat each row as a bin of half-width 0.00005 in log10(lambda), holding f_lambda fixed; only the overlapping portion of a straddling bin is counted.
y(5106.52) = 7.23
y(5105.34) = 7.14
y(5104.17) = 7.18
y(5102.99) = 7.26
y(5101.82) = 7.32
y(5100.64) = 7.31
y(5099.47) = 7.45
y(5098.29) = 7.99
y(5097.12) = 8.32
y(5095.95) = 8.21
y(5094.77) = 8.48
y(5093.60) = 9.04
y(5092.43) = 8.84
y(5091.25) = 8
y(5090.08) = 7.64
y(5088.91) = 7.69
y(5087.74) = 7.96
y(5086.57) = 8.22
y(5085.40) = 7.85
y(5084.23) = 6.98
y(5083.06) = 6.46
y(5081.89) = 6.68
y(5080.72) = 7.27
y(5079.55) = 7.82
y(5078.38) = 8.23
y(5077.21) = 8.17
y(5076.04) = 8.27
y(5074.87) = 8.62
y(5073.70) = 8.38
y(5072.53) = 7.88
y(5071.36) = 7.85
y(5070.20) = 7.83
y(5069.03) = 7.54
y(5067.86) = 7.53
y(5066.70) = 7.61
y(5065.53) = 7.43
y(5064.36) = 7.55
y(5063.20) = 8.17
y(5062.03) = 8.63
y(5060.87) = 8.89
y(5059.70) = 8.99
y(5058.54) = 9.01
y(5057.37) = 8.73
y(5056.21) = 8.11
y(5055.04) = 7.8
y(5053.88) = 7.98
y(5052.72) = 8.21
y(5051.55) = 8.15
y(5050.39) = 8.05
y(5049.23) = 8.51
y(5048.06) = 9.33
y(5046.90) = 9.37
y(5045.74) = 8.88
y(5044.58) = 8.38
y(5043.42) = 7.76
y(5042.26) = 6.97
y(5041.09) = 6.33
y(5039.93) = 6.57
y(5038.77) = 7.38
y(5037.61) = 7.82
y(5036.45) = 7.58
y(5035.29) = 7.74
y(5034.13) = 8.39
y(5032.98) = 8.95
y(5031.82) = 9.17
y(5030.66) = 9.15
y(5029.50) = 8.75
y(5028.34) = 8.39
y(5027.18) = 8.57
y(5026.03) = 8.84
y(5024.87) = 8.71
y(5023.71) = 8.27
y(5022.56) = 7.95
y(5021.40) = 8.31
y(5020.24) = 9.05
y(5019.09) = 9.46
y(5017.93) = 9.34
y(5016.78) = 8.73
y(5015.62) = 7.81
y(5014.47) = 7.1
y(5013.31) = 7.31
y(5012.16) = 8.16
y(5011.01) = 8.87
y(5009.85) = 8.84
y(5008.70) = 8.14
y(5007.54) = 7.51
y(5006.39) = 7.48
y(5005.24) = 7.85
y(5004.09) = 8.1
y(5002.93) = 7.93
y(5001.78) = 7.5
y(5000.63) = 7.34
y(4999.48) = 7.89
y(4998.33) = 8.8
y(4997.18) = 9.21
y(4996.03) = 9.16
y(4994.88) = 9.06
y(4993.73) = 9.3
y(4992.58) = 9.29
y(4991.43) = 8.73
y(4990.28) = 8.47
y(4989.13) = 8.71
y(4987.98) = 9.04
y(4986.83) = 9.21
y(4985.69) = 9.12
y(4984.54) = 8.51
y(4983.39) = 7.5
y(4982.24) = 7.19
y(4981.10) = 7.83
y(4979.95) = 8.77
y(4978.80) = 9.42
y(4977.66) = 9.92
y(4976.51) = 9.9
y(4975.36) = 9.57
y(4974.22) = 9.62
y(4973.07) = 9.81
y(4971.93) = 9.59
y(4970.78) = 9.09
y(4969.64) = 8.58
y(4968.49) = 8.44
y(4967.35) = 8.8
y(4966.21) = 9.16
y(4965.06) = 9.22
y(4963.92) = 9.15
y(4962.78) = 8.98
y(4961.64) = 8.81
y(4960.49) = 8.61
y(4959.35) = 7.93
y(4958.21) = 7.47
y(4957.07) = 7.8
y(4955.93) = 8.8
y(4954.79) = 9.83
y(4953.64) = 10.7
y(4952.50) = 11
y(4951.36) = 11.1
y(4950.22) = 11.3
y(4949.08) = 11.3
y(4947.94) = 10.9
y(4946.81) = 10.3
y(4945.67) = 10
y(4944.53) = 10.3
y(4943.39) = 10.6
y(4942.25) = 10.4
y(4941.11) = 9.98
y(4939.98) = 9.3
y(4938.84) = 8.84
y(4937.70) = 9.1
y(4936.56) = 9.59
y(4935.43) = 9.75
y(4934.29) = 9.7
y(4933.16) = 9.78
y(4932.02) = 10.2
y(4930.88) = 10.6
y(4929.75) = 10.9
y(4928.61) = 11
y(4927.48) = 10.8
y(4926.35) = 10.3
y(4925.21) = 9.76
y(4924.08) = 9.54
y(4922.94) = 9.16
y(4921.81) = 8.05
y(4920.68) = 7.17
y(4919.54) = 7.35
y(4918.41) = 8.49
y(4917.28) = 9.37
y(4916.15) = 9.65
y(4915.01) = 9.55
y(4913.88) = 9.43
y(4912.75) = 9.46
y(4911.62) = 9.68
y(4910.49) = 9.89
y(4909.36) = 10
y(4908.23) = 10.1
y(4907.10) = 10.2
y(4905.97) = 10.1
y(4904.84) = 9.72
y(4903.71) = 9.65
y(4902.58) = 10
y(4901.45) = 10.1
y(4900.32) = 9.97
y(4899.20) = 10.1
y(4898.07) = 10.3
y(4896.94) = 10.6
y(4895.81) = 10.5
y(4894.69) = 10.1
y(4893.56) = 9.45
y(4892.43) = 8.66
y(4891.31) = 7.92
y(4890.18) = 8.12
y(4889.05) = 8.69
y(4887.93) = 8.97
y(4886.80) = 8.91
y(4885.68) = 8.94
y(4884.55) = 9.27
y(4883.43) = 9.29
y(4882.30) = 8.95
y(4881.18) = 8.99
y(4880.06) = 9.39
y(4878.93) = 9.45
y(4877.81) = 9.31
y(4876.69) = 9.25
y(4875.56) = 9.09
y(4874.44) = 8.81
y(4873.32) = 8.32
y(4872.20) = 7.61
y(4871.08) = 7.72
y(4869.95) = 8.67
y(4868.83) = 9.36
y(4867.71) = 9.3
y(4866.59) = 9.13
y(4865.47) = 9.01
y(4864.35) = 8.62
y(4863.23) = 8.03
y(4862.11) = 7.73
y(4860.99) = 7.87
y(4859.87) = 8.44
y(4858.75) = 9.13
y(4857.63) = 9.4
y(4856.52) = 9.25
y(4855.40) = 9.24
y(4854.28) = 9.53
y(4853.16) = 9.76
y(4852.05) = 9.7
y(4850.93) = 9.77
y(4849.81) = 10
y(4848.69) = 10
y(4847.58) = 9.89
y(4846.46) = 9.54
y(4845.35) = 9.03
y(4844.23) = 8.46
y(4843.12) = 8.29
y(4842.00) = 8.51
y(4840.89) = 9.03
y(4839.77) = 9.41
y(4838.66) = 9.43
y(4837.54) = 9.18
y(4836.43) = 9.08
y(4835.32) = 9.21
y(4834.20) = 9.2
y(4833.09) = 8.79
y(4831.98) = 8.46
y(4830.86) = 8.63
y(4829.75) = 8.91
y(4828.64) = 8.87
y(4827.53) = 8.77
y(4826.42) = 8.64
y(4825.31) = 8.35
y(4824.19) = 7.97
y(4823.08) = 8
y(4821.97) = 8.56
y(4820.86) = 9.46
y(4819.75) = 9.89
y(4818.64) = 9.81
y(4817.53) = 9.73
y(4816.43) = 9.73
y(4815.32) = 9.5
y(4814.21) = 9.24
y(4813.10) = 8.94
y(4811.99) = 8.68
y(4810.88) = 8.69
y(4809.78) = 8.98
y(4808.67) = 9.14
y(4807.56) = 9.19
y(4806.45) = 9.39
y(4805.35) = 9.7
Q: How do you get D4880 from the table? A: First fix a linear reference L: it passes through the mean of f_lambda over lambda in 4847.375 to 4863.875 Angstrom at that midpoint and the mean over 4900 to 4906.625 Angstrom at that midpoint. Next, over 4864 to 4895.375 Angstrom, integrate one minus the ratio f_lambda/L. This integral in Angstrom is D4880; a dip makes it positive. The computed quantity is 2.1 Angstrom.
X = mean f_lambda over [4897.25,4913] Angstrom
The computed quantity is 9.97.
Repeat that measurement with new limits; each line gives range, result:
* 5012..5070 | 8.23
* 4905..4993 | 9.42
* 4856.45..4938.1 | 9.3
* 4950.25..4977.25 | 9.26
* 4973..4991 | 8.88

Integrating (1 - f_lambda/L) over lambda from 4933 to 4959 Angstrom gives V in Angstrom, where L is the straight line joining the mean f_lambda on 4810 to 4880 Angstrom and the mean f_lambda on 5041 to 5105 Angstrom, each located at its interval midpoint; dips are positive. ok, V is -4.08 Angstrom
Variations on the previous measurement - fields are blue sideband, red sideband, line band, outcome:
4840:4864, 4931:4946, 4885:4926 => 0.7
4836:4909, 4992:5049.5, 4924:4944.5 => -2.8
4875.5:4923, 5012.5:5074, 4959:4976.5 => -0.5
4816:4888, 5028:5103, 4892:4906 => -1.9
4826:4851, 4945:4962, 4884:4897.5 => 0.3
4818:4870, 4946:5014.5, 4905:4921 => -0.7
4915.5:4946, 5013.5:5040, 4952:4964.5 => 0.4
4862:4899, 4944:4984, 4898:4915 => -1.5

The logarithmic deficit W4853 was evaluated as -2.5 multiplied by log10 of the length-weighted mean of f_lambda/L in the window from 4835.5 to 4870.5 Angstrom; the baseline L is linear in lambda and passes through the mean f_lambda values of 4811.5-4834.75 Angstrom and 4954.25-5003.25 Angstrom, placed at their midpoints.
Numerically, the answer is -0.020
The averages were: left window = 8.96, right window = 8.77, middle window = 9.09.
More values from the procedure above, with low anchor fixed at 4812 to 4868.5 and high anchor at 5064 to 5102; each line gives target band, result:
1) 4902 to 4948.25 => -0.13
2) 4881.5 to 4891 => -0.01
